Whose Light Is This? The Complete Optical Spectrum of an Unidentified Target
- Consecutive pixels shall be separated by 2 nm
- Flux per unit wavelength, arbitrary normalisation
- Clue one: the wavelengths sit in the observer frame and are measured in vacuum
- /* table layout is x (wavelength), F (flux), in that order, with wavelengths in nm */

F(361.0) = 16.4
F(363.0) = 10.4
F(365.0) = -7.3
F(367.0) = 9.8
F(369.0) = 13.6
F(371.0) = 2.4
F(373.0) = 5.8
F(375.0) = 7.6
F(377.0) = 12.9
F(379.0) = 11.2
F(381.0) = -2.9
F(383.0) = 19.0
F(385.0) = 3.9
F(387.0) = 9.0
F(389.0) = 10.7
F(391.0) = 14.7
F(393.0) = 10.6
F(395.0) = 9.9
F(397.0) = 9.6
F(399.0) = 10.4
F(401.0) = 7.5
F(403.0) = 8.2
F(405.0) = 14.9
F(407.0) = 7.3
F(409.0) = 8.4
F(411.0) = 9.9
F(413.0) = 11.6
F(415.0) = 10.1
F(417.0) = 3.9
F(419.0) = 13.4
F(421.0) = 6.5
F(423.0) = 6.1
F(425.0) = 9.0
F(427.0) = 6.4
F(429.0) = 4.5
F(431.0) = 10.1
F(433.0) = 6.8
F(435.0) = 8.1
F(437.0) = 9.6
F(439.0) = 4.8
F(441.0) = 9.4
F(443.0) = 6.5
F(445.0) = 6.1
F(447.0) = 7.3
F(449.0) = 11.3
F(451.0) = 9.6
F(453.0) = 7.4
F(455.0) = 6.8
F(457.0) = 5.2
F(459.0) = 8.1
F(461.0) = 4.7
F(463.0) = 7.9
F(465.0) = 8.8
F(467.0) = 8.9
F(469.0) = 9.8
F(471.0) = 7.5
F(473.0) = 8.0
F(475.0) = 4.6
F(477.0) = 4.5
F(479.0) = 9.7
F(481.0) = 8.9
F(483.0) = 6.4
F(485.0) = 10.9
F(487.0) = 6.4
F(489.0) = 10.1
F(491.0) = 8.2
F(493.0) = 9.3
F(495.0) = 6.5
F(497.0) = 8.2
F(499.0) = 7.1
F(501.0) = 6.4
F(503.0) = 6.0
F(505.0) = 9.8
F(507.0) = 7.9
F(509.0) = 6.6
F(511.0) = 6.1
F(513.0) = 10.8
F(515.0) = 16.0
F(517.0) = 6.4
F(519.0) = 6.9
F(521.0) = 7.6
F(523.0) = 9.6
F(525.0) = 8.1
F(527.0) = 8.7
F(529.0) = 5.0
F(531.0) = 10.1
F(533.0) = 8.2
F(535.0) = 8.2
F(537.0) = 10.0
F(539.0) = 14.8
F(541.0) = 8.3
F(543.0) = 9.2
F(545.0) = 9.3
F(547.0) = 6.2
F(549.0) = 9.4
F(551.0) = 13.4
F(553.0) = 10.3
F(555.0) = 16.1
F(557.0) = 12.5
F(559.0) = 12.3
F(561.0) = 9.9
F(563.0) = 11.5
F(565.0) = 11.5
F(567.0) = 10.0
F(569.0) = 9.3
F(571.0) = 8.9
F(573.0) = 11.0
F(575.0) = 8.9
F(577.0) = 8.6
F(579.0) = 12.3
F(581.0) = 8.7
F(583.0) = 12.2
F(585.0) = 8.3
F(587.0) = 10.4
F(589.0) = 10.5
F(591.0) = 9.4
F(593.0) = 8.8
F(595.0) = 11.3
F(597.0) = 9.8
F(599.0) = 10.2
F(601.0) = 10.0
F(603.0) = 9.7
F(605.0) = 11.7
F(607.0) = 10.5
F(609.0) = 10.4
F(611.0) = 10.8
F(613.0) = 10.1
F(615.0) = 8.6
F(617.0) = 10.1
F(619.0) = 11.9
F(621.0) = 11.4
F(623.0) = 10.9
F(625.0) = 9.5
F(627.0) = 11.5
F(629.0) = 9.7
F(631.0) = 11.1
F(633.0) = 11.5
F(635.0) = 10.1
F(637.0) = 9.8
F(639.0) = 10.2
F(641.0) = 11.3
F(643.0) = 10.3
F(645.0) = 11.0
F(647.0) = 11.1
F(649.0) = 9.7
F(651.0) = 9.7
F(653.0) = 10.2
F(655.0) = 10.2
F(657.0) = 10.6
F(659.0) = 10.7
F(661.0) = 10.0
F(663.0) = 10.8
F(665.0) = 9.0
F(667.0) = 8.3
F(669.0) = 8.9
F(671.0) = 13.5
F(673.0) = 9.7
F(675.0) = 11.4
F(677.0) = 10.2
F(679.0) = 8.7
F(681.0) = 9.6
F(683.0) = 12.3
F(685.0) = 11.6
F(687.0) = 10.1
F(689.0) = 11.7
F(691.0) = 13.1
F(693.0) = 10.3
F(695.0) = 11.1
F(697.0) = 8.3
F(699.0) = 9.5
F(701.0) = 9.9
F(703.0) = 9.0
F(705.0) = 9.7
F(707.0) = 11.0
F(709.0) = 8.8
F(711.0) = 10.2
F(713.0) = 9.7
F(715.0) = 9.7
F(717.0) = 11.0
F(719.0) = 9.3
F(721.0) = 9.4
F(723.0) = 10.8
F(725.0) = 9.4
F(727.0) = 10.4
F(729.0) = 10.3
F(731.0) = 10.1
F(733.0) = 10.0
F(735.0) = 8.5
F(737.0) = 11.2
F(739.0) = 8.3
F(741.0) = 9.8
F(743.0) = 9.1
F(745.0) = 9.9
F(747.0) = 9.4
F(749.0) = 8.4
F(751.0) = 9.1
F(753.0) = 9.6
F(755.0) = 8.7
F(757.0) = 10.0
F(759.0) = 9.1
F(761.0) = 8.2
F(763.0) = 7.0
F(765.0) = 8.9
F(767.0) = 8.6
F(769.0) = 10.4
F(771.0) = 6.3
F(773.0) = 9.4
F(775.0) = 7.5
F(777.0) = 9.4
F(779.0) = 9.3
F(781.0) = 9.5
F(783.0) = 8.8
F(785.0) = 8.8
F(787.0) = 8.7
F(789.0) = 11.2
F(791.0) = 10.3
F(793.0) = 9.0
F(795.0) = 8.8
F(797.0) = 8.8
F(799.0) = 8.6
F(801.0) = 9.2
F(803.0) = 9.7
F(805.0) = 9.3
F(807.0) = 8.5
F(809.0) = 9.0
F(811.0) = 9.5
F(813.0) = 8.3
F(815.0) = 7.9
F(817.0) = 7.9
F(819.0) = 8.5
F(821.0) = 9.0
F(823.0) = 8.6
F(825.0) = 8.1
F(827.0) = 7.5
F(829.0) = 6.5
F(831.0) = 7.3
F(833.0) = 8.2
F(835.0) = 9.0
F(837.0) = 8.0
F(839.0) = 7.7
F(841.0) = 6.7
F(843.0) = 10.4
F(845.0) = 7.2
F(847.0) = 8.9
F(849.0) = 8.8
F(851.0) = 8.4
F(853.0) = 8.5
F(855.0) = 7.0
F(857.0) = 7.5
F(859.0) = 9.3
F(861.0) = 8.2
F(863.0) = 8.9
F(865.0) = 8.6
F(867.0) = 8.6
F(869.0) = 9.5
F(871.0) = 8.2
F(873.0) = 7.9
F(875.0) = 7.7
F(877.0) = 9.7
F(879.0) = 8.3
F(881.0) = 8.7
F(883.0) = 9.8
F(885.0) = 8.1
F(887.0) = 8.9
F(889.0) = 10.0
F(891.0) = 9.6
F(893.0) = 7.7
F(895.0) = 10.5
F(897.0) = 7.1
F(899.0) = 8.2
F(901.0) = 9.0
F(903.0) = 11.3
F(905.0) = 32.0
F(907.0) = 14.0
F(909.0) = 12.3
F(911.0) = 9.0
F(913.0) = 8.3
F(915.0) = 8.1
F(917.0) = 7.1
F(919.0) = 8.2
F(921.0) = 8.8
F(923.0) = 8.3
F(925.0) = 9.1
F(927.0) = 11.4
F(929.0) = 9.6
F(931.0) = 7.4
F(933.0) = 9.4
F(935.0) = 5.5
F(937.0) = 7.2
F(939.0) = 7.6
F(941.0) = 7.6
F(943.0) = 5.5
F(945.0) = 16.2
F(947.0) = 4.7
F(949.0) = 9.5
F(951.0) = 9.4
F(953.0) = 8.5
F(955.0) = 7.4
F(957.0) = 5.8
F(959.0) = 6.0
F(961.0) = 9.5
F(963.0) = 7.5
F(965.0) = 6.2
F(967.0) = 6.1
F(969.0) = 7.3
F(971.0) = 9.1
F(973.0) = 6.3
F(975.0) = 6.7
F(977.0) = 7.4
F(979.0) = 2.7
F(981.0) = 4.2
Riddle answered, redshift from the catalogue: 0.38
